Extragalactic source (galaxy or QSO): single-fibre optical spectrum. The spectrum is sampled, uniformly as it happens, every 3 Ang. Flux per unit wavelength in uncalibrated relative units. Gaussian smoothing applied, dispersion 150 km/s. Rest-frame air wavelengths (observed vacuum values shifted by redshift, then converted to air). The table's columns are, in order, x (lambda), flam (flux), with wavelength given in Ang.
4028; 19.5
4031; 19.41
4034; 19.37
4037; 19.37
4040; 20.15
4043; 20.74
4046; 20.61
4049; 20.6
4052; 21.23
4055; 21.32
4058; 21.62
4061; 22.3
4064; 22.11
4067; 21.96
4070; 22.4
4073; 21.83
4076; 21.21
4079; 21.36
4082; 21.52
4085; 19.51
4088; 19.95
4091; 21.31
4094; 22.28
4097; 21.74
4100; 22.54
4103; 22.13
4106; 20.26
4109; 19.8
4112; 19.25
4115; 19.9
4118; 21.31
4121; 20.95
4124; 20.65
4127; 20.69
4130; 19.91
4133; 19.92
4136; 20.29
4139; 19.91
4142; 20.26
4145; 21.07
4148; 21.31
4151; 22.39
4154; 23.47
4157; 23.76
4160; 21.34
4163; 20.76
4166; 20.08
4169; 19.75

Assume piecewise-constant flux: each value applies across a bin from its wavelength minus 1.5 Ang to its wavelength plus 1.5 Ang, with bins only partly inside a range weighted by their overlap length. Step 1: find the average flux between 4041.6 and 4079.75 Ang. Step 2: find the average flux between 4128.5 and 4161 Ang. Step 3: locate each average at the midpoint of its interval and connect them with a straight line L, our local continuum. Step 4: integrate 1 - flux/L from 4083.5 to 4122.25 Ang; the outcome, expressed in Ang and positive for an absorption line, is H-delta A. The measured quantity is 0.95 Ang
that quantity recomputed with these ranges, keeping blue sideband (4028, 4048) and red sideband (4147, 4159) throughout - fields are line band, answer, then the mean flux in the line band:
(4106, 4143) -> 3.02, 20.2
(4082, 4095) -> 0.23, 20.8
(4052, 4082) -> -1.63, 21.7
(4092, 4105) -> -0.40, 22.1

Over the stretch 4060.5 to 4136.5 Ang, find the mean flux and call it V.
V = 21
